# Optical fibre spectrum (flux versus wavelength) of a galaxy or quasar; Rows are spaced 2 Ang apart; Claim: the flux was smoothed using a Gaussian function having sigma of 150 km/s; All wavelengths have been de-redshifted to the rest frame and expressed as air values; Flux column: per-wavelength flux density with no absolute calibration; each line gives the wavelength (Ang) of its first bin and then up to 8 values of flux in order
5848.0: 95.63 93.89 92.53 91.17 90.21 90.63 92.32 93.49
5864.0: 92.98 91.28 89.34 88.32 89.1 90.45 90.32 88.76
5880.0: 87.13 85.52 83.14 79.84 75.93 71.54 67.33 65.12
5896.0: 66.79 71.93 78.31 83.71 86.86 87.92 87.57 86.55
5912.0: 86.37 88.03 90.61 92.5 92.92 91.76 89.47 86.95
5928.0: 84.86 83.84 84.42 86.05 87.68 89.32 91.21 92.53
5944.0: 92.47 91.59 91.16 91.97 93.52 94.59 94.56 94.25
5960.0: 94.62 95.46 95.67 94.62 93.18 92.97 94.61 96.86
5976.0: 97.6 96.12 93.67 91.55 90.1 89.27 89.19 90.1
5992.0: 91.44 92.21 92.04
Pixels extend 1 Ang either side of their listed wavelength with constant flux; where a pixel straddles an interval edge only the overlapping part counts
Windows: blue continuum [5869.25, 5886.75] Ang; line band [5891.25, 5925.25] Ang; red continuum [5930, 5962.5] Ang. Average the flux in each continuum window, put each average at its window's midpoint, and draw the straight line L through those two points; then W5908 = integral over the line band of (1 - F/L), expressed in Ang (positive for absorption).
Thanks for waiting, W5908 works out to 2.17 Ang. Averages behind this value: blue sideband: 87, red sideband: 91.3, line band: 83.3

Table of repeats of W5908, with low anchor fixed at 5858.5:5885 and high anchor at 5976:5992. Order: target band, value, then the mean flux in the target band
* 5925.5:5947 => 0.6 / 88.3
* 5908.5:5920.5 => 0.1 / 89.3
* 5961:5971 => -0.3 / 94.4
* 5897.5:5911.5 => 1.0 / 83.8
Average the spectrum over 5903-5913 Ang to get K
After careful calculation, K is 87.1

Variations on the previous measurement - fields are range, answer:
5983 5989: 89.5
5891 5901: 69.9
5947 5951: 91.6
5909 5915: 87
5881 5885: 84.3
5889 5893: 69.4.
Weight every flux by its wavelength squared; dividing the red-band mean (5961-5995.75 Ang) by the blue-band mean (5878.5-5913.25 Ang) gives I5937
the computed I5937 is 1.20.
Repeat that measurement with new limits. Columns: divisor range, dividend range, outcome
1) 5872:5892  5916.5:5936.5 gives 1.08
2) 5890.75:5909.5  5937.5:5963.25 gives 1.22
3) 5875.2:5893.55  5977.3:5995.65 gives 1.18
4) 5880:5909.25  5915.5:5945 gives 1.15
